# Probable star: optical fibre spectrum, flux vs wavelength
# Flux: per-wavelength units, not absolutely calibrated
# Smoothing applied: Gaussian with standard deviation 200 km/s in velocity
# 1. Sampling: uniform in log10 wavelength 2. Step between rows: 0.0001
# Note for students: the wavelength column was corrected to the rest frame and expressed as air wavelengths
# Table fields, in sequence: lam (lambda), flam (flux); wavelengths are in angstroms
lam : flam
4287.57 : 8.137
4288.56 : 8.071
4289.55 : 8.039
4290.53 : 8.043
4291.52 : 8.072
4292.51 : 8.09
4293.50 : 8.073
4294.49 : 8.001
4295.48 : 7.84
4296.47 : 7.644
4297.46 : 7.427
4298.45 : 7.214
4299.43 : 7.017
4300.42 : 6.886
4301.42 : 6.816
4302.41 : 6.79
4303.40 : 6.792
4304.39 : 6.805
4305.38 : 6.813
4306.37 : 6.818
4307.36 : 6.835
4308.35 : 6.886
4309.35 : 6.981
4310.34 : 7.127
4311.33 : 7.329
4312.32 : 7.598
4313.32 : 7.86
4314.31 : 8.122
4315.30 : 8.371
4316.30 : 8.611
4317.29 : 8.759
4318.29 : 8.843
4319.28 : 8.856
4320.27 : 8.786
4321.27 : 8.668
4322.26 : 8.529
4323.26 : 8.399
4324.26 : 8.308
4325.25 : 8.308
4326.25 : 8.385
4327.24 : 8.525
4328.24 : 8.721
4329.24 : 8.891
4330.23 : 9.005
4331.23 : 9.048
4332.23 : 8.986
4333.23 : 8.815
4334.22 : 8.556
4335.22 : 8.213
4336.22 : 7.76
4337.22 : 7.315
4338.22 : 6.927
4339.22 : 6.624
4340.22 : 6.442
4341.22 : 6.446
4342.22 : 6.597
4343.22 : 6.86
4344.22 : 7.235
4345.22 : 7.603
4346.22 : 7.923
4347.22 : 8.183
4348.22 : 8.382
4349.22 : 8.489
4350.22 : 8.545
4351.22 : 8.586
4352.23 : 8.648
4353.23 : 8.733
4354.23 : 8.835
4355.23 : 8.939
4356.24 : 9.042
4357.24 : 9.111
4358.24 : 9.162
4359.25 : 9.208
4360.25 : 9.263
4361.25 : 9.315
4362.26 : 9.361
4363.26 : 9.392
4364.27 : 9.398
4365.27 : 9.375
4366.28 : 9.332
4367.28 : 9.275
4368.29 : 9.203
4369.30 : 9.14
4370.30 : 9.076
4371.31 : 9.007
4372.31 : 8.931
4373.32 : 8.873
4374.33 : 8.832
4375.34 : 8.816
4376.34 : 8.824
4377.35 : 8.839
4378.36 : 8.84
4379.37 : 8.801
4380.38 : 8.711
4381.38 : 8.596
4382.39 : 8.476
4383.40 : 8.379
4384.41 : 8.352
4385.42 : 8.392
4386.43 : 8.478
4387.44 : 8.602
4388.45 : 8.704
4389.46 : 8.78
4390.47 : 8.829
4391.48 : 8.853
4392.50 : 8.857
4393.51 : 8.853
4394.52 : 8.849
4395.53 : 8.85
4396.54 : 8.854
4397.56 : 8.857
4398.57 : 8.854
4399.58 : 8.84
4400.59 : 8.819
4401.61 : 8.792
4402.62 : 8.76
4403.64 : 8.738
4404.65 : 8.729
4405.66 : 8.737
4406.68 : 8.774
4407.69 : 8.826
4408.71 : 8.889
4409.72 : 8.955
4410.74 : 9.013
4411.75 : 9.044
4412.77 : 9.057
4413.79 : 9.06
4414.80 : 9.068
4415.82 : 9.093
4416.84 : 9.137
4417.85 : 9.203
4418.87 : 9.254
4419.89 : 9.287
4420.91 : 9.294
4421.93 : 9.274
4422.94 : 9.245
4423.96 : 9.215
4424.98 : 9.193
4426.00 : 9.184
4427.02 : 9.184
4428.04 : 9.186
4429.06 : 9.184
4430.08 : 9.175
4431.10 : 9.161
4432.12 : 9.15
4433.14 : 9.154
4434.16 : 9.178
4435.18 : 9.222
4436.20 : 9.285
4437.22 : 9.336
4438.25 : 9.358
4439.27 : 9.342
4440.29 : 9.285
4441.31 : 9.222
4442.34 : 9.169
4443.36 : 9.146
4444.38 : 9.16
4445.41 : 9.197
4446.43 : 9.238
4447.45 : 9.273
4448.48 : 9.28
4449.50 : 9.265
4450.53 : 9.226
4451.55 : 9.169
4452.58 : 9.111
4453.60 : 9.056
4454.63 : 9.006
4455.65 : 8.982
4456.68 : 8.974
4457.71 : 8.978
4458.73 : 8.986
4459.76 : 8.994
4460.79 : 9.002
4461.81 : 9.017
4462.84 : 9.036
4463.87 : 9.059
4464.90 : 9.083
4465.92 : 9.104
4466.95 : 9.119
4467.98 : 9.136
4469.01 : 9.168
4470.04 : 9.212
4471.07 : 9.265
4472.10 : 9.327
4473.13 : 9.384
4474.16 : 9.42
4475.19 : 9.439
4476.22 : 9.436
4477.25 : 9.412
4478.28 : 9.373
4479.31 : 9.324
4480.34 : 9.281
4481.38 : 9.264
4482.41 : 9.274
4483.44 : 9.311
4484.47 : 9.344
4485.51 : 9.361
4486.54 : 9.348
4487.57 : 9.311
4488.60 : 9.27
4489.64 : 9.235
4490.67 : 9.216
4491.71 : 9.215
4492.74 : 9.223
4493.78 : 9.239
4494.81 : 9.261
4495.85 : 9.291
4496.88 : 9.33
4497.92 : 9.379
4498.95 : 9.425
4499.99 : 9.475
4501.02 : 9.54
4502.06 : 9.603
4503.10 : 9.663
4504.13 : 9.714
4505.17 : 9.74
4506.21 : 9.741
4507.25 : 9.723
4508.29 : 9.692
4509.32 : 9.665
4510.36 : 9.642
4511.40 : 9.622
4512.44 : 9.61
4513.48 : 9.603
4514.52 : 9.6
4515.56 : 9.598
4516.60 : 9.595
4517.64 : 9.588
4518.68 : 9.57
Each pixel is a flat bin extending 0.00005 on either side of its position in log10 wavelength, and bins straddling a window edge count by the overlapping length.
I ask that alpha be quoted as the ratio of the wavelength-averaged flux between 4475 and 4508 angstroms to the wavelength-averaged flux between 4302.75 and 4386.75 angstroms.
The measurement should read 1.13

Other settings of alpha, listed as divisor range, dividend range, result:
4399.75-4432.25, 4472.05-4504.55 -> 1.04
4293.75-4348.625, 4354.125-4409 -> 1.14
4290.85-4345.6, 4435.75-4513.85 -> 1.20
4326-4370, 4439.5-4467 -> 1.08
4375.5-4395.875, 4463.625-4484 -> 1.07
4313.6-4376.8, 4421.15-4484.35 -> 1.08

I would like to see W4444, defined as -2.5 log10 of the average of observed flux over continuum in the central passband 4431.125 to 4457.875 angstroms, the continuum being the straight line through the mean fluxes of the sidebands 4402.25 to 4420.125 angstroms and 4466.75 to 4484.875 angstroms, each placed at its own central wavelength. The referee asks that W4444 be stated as 0.00 mag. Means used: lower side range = 8.97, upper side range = 9.31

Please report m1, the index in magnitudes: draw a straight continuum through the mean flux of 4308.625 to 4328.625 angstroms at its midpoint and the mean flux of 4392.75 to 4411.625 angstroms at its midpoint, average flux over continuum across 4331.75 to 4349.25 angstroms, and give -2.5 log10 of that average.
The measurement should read 0.11 mag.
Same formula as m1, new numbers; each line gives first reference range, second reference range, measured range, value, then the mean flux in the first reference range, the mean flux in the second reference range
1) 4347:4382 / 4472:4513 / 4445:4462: 0.02 mag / 8.95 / 9.43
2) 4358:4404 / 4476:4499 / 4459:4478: 0.00 mag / 8.9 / 9.31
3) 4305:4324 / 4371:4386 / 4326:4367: -0.01 mag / 7.92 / 8.71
